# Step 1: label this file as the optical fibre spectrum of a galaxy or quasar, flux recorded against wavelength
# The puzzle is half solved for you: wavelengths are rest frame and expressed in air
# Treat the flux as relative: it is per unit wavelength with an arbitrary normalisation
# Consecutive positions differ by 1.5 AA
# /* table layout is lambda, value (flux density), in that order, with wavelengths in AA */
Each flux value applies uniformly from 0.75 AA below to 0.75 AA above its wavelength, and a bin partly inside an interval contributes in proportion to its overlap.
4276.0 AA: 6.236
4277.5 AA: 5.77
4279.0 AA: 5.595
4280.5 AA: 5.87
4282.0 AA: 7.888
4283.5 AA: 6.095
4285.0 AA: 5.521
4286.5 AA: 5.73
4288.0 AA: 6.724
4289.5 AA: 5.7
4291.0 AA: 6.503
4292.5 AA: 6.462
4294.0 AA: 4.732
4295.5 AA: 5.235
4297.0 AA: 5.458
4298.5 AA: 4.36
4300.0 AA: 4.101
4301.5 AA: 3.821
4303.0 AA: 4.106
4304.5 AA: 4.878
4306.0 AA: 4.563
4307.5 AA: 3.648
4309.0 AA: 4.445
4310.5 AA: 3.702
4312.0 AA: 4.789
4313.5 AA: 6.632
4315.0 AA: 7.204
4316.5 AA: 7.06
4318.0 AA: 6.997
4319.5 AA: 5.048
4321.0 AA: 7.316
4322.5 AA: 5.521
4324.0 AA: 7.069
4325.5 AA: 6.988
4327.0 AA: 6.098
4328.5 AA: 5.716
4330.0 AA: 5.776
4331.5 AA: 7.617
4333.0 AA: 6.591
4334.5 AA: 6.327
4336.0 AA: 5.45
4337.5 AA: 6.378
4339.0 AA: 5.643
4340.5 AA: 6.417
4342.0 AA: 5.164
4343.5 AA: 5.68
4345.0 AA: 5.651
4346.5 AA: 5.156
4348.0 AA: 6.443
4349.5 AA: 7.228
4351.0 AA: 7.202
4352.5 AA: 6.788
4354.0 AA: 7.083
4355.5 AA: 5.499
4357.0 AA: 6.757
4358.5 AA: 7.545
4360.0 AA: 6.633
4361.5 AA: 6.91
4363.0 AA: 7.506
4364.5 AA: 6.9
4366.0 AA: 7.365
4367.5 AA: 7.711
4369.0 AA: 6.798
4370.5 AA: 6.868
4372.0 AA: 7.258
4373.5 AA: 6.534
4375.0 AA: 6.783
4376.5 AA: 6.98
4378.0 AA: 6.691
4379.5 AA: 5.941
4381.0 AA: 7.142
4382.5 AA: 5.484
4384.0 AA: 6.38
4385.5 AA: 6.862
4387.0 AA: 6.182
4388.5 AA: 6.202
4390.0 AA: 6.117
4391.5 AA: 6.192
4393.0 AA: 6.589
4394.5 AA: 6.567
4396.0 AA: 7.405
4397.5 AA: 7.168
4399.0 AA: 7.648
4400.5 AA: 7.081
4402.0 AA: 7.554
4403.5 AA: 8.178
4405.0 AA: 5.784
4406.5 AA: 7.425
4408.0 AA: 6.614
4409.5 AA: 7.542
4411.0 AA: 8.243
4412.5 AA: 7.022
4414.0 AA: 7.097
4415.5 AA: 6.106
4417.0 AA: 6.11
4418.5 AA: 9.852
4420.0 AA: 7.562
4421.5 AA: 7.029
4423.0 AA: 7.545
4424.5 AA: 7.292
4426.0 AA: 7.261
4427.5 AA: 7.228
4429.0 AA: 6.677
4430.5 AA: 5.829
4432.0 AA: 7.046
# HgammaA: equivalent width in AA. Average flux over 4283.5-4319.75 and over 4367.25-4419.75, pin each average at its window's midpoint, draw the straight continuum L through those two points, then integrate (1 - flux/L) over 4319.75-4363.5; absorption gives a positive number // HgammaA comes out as -2.8 AA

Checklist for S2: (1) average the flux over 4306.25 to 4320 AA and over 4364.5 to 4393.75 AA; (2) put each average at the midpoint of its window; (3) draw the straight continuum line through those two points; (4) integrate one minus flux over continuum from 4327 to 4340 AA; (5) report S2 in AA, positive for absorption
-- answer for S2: -0.8 AA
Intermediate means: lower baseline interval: 5.48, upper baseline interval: 6.64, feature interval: 6.19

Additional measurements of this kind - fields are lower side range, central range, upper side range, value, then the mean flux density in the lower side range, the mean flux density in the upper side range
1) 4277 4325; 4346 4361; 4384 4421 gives -0.77 AA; 5.59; 7.03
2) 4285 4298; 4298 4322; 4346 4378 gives 3.55 AA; 5.77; 6.86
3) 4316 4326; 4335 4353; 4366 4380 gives 1.63 AA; 6.55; 6.88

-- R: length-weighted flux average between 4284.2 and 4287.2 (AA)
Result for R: 5.63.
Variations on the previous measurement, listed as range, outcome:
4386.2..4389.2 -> 6.2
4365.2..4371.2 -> 7.19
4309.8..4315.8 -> 5.61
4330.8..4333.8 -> 7.08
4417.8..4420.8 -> 8.66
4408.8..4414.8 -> 7.46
